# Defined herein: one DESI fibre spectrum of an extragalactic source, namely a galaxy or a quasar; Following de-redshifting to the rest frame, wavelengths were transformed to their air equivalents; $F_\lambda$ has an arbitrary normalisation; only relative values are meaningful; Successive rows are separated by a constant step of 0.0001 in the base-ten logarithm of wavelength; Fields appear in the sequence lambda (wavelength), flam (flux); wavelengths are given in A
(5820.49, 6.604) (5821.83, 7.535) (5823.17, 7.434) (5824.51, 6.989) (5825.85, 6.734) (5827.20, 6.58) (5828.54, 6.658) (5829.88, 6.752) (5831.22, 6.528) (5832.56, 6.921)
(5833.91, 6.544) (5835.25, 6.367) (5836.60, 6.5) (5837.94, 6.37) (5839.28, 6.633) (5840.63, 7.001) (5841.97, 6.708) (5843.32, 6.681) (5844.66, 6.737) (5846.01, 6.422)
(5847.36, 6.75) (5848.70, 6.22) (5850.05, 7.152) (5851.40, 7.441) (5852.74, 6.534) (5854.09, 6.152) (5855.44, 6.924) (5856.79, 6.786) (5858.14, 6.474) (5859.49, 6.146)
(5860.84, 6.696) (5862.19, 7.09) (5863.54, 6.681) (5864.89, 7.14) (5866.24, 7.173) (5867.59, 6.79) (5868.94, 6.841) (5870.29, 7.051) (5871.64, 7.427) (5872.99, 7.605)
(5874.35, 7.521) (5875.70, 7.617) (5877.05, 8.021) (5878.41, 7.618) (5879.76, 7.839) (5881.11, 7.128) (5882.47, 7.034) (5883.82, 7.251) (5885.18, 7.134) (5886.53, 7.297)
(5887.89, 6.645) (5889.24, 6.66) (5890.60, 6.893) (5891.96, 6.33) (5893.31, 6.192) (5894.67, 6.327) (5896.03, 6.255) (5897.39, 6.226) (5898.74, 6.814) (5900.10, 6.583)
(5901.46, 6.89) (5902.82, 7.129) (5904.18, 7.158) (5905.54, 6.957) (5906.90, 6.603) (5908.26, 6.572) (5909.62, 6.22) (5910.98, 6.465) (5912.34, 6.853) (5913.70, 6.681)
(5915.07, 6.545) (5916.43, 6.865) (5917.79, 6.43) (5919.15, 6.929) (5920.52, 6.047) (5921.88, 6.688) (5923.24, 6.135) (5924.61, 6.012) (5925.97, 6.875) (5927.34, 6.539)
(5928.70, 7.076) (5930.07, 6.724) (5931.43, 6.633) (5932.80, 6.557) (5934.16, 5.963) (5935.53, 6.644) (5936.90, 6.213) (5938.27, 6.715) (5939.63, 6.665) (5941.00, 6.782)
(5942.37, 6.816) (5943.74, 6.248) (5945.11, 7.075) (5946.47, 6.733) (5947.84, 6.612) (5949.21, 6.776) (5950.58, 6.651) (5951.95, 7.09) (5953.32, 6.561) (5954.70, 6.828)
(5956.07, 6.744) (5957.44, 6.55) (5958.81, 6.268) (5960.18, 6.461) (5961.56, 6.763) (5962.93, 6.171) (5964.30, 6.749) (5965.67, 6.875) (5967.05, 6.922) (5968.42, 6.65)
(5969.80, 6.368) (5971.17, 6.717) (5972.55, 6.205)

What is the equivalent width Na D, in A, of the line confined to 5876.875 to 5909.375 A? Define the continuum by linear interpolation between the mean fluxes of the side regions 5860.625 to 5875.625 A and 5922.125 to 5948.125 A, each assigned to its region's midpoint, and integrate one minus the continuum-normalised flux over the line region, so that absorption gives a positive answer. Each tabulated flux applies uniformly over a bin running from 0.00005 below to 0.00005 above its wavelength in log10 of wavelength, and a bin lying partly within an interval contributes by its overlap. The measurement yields 0.3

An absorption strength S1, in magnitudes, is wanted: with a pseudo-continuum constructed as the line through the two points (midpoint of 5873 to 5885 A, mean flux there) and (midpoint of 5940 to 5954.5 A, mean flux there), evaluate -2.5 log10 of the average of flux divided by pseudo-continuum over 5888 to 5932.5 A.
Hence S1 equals 0.08 mag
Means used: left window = 7.49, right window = 6.73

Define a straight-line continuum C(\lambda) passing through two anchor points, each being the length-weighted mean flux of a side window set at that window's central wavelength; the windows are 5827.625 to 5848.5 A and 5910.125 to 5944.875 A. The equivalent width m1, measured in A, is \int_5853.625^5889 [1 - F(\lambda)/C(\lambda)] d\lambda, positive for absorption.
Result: -2.5 A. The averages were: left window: 6.63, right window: 6.57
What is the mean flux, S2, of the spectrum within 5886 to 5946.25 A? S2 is 6.61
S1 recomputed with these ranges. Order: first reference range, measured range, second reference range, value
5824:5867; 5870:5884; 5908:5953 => -0.13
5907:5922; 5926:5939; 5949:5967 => 0.00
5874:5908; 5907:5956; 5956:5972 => 0.02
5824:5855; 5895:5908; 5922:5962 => -0.01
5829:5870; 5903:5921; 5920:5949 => -0.01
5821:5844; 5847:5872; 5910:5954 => -0.01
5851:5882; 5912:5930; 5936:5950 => 0.03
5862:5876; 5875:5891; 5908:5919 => -0.04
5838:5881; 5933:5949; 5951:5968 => 0.02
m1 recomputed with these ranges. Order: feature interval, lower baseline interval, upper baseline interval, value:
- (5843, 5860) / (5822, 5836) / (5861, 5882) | 0.95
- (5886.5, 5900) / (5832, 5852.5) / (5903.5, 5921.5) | 0.25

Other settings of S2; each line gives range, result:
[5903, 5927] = 6.6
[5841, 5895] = 6.93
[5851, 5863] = 6.68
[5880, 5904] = 6.78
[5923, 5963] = 6.61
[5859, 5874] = 6.99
